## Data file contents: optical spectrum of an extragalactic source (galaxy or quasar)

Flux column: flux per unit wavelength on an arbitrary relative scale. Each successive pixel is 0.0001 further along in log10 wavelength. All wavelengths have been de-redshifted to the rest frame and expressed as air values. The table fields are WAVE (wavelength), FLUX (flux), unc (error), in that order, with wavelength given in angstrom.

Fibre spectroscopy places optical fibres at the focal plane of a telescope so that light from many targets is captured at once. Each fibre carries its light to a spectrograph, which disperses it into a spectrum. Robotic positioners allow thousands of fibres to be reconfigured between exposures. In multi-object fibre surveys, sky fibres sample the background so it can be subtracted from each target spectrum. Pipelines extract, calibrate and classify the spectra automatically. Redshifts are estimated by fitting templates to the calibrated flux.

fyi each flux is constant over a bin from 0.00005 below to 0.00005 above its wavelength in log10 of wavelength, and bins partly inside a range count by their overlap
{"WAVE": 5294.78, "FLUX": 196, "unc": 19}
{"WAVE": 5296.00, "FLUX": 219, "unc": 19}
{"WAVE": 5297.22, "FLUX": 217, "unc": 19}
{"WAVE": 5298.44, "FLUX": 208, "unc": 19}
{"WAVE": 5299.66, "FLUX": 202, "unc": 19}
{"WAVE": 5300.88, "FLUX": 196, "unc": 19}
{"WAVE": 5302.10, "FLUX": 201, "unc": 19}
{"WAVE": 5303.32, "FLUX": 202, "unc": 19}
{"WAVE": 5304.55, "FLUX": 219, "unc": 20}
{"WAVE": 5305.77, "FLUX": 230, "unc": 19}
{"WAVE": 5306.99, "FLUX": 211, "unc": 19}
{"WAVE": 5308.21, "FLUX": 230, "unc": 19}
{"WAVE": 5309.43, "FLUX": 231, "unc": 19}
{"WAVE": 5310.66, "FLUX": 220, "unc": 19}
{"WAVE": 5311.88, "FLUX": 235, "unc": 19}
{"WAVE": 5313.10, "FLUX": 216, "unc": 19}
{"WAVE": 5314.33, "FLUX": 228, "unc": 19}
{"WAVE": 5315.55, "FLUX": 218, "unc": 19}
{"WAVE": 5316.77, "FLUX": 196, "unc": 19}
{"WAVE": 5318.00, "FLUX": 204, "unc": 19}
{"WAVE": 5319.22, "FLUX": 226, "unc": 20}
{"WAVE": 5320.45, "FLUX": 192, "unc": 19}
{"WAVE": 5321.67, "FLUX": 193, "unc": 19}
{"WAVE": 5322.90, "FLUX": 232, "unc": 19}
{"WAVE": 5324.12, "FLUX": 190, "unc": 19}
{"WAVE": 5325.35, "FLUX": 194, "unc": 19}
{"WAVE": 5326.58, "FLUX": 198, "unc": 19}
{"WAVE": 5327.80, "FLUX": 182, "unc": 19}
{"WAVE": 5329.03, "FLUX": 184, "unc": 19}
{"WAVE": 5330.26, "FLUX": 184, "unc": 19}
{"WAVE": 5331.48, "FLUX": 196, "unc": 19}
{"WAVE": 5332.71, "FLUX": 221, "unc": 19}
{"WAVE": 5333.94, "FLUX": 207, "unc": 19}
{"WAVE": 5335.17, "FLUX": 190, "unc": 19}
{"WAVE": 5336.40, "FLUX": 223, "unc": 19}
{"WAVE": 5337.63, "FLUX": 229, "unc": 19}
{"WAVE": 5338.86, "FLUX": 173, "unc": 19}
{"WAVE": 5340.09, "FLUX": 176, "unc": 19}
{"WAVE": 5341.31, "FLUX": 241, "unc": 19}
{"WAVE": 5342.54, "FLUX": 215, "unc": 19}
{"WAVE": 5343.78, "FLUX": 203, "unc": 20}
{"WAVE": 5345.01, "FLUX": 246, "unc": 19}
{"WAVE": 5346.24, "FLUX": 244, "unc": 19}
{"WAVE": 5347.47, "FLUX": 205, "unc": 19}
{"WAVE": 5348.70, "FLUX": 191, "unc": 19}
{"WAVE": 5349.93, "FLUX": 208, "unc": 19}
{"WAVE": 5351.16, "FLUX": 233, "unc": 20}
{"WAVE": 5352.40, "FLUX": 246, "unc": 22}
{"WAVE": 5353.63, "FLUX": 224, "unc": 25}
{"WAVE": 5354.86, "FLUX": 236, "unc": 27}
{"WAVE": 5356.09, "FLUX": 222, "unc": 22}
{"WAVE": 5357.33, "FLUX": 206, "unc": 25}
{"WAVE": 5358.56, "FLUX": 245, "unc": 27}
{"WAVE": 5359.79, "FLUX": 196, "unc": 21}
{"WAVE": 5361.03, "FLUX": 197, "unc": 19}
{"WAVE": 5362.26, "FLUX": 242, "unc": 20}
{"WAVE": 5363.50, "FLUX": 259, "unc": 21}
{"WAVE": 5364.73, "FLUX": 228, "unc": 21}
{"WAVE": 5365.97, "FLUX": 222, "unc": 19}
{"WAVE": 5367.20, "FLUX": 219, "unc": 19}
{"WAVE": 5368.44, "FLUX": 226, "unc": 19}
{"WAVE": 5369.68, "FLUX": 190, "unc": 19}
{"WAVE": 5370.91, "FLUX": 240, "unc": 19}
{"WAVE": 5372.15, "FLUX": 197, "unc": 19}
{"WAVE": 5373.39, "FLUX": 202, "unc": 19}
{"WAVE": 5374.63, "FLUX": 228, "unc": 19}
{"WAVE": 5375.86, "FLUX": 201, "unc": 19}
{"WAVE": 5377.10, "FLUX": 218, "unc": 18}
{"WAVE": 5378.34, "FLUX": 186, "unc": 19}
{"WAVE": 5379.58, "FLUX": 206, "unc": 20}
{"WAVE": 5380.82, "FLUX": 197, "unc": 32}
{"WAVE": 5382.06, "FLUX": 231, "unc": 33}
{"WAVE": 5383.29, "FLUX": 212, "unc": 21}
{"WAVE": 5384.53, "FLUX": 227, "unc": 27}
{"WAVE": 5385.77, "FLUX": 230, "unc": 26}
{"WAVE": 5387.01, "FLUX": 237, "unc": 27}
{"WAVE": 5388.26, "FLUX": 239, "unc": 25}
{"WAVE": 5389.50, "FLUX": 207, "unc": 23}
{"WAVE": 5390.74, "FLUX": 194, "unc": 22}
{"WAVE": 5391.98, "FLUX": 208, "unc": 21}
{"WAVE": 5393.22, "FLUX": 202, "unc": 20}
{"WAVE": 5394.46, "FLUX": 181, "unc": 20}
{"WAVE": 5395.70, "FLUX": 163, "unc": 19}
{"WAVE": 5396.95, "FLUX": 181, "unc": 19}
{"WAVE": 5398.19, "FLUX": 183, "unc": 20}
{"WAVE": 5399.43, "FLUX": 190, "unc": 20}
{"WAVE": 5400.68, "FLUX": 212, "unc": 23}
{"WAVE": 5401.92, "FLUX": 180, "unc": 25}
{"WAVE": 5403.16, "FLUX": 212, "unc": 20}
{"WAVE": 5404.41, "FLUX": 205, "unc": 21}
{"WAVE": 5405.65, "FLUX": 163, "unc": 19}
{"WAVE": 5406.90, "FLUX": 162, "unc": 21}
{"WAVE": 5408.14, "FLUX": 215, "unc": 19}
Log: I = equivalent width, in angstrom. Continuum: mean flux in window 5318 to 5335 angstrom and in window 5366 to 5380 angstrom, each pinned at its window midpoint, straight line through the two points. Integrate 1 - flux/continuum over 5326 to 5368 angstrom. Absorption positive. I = -2.0 angstrom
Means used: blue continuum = 200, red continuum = 211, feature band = 215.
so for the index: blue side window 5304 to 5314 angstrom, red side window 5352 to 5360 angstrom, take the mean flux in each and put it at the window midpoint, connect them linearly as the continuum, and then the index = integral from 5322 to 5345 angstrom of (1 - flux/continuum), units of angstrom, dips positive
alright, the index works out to 2.3 angstrom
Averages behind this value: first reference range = 224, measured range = 203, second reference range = 226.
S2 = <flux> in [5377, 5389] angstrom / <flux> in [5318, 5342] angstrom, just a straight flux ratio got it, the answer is 1.08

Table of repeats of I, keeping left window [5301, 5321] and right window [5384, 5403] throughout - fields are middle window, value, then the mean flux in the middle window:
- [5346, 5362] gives -0.8 angstrom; 219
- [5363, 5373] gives -0.7 angstrom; 222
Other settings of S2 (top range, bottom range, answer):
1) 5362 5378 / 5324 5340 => 1.11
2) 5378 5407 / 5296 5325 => 0.94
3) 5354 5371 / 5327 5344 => 1.11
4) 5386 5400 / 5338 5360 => 0.92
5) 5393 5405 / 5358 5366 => 0.84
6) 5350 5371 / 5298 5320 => 1.04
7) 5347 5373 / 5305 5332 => 1.06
